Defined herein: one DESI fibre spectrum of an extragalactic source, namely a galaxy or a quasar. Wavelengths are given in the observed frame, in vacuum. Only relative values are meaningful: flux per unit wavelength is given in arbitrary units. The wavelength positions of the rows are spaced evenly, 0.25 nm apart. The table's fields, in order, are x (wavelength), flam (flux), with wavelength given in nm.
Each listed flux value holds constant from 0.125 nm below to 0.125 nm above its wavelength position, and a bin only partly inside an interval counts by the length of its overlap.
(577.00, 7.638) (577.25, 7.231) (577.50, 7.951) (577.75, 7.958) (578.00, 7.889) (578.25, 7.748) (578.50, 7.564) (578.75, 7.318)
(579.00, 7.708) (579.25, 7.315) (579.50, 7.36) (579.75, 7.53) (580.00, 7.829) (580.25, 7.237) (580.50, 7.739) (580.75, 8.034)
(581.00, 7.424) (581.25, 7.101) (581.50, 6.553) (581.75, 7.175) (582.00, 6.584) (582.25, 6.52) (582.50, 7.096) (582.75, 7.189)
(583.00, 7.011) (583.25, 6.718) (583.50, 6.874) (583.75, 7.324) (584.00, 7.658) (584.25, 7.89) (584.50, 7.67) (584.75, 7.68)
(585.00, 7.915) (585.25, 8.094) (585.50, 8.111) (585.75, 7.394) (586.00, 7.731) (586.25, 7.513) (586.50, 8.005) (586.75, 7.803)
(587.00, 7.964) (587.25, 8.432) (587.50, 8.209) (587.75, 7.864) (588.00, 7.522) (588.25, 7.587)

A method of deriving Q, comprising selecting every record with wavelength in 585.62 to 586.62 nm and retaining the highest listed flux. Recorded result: 8.005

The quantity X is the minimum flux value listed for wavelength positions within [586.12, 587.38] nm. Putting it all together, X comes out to 7.513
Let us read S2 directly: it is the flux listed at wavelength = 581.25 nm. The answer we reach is 7.101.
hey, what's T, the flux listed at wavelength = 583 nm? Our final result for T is 7.011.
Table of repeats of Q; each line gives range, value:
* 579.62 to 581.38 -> 8.034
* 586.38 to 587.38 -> 8.432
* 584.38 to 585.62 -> 8.111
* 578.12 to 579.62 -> 7.748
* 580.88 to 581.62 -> 7.424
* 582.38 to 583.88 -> 7.324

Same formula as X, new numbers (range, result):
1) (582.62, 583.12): 7.011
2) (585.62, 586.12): 7.394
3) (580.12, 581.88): 6.553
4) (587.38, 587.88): 7.864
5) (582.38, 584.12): 6.718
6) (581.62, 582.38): 6.52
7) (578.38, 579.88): 7.315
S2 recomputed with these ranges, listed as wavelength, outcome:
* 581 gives 7.424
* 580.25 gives 7.237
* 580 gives 7.829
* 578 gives 7.889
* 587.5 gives 8.209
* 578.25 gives 7.748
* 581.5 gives 6.553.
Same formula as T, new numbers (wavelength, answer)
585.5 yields 8.111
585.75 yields 7.394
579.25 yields 7.315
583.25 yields 6.718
